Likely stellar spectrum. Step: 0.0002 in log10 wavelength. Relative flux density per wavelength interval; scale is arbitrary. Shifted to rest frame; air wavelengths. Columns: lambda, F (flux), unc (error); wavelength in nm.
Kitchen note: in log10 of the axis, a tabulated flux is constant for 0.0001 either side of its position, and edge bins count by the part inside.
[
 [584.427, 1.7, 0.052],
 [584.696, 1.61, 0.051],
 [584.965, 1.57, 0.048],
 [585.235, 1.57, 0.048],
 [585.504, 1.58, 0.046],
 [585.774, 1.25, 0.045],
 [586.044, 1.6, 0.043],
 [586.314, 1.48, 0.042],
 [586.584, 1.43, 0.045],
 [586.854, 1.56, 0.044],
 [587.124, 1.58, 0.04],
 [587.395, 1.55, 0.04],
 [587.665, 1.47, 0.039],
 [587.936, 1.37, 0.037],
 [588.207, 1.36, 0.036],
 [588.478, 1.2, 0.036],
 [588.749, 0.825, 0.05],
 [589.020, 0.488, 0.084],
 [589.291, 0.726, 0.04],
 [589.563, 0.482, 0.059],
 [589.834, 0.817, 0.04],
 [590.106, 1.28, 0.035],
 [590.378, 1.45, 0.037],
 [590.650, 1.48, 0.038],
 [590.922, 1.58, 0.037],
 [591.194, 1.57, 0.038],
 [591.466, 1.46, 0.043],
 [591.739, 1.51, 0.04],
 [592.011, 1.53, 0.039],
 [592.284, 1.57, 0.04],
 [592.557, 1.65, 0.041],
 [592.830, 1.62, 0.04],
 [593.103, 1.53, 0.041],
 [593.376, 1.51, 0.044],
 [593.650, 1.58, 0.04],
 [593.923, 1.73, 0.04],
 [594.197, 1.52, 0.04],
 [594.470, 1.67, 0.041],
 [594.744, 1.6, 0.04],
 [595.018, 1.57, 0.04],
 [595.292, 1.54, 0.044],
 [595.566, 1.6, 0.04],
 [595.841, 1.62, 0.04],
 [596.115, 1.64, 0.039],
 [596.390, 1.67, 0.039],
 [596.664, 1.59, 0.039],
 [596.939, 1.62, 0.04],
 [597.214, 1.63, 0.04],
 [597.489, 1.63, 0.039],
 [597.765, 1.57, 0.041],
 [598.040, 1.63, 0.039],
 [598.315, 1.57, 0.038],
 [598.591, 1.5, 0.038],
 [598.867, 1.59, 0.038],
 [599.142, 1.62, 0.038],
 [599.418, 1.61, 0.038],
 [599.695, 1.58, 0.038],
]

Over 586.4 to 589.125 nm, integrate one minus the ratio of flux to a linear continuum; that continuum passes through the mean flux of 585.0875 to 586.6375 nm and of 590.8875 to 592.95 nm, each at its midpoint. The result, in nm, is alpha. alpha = 0.39 nm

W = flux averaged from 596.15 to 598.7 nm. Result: 1.6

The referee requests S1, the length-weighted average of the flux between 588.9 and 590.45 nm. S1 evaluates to 0.854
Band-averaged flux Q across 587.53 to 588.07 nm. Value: 1.42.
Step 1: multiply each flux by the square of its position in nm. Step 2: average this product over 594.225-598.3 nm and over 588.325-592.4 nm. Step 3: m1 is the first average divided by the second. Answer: 1.37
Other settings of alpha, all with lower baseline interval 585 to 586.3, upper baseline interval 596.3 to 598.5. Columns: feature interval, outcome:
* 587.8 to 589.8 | 0.80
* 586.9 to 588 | 0.01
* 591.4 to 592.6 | 0.02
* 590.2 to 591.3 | 0.03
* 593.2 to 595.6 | -0.01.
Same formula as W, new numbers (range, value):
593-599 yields 1.6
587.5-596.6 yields 1.4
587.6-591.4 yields 1.15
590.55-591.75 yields 1.52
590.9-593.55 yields 1.55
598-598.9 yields 1.56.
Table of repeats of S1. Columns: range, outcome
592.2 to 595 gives 1.6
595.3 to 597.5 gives 1.62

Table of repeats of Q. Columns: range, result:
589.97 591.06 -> 1.45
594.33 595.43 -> 1.6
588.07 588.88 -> 1.13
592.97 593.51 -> 1.52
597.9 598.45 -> 1.6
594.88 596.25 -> 1.59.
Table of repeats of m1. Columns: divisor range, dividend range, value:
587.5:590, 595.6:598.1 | 1.70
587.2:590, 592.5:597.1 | 1.57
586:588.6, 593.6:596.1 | 1.13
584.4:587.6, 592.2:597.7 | 1.08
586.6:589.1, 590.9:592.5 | 1.21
